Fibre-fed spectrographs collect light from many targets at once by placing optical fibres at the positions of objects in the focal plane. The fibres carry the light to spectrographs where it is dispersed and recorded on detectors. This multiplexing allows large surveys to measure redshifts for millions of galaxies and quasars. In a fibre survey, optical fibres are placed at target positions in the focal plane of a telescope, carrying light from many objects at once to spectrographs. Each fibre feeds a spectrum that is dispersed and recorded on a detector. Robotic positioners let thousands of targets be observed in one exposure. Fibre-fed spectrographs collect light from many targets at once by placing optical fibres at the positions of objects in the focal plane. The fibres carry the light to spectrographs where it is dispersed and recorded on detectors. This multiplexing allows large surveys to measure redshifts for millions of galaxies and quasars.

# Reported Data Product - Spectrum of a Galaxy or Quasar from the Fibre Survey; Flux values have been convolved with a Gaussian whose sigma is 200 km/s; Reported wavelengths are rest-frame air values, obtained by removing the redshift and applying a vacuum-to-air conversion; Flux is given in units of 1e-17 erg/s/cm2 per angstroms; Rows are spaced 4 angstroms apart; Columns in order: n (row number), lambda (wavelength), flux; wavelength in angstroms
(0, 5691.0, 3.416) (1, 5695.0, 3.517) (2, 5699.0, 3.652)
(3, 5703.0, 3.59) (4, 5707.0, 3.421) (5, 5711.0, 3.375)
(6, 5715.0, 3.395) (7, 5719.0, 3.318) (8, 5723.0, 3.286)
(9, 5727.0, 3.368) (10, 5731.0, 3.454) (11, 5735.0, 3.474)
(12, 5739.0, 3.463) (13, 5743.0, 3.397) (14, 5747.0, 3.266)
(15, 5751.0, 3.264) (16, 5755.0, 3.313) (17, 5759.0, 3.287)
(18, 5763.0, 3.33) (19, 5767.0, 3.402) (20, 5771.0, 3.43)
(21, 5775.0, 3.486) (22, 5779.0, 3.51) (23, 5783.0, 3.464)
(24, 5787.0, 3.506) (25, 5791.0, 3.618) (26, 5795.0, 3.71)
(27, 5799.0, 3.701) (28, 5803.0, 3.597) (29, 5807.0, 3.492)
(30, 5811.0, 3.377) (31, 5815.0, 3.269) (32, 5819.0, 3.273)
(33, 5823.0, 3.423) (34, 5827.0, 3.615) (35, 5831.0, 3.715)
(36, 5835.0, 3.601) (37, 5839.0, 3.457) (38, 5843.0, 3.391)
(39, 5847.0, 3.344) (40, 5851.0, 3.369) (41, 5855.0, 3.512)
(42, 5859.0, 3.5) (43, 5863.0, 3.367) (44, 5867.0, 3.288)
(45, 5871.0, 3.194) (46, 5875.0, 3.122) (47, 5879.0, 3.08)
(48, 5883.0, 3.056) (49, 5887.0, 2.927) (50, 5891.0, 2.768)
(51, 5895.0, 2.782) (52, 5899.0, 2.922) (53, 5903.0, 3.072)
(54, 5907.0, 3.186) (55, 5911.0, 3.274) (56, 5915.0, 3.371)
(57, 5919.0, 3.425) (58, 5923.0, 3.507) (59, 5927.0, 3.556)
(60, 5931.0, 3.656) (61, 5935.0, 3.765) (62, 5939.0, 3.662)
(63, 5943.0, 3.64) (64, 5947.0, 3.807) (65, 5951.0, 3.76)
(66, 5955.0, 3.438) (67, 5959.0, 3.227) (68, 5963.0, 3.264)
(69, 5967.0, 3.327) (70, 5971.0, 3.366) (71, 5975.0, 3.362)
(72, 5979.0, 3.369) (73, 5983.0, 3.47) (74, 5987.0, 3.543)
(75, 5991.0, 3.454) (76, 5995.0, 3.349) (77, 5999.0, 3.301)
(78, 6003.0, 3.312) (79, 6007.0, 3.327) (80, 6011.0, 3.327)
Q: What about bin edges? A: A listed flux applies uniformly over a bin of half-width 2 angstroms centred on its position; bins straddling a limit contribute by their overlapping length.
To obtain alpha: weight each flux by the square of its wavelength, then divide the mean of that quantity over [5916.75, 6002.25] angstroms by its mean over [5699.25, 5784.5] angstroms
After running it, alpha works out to 1.10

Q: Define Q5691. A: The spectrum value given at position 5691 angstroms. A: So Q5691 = 3.416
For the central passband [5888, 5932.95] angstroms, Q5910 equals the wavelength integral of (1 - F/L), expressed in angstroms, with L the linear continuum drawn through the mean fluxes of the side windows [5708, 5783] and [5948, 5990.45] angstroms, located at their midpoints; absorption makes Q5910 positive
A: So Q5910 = 2.5 angstroms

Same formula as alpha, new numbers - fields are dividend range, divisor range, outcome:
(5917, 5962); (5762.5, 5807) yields 1.07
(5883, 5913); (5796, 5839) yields 0.88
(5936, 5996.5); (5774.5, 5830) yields 1.05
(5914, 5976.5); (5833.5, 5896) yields 1.11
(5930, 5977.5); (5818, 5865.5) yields 1.05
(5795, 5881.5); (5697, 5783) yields 1.04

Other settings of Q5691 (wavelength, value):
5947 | 3.807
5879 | 3.08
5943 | 3.64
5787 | 3.506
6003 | 3.312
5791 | 3.618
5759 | 3.287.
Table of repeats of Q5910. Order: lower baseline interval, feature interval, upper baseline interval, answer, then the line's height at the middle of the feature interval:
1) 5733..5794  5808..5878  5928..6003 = 0.9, 3.44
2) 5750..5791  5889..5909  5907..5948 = 3.3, 3.52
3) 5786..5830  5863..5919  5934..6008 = 6.1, 3.48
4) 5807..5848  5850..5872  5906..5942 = 0.6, 3.47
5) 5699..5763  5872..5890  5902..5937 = 2.0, 3.42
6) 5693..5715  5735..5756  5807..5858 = 0.8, 3.48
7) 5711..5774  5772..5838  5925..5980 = -2.1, 3.41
